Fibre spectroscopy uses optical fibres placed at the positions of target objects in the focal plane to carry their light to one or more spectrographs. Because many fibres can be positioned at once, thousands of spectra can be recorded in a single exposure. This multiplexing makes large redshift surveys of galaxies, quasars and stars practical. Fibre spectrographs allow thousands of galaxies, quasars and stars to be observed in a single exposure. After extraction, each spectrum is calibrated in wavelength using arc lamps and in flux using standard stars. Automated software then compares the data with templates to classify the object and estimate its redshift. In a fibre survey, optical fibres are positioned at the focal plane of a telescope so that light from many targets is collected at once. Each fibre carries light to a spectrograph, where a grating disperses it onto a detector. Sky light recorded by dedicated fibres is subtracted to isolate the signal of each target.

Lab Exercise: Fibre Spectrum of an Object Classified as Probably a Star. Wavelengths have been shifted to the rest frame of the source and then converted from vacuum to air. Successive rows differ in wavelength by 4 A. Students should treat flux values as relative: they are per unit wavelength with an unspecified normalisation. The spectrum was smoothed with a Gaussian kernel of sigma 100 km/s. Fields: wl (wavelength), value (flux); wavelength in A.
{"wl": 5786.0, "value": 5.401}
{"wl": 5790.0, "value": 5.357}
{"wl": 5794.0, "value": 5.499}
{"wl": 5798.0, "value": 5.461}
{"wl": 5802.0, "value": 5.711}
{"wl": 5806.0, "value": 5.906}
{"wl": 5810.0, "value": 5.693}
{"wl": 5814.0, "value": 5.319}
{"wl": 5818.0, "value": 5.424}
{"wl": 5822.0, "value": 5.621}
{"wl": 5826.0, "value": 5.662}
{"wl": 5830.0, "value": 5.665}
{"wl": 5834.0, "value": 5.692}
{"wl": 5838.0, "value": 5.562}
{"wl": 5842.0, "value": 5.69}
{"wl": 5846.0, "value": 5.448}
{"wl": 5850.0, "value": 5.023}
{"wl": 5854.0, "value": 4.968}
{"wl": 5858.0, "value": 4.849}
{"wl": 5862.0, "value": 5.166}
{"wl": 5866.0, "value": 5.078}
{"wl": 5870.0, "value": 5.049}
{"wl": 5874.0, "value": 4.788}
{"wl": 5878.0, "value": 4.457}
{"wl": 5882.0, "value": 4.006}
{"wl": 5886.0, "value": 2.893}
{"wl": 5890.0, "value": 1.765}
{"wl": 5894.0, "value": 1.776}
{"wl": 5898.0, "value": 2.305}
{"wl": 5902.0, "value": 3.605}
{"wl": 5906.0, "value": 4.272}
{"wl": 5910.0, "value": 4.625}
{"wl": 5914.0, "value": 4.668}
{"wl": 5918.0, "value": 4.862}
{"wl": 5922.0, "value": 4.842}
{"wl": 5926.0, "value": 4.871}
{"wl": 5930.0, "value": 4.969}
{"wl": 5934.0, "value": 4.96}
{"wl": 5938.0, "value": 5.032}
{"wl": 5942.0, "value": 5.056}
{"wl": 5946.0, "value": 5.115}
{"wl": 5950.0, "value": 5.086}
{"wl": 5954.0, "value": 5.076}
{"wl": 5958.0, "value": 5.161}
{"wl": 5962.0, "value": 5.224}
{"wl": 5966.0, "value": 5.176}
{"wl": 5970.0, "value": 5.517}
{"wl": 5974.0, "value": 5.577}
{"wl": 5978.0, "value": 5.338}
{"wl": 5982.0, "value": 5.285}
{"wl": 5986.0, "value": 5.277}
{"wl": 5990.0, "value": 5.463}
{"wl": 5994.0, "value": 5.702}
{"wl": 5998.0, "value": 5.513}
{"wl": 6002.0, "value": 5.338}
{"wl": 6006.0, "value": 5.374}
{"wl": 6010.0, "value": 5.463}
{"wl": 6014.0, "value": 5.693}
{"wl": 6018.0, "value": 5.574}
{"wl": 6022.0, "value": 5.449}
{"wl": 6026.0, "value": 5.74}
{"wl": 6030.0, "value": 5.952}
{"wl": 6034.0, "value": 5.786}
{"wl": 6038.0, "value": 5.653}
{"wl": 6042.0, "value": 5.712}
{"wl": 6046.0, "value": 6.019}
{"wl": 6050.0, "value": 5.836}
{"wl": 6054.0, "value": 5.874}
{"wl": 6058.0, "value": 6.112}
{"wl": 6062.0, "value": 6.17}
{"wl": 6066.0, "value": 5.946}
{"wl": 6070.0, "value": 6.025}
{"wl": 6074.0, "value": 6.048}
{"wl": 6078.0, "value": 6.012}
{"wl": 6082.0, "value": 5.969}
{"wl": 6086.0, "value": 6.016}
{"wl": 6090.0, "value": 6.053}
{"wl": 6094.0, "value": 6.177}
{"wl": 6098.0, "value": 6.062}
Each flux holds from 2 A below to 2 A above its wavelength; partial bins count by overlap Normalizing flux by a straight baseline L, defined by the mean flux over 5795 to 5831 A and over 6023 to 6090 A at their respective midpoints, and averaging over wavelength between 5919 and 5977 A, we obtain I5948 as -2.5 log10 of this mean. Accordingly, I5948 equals 0.13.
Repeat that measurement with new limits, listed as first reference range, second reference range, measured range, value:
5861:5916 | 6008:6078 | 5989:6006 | -0.048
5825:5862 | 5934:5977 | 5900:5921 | 0.188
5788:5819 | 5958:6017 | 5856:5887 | 0.197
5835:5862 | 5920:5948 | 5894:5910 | 0.454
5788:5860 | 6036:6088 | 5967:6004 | 0.070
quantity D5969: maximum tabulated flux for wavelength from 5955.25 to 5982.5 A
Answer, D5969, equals 5.577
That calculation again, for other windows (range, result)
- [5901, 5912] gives 4.625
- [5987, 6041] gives 5.952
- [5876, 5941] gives 5.032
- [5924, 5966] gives 5.224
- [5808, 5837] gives 5.693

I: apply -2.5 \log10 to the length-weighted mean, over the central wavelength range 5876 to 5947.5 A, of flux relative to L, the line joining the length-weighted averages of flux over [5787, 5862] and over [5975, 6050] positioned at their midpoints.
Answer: 0.321 mag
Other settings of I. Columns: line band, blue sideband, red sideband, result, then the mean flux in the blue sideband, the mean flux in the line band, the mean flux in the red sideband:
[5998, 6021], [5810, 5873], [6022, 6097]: 0.060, 5.35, 5.49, 5.94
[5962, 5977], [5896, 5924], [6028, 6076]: -0.102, 4.17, 5.39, 5.93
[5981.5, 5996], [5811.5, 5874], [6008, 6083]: 0.049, 5.33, 5.45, 5.84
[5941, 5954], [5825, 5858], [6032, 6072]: 0.118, 5.42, 5.09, 5.91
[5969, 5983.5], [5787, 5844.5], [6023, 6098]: 0.076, 5.59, 5.43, 5.95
